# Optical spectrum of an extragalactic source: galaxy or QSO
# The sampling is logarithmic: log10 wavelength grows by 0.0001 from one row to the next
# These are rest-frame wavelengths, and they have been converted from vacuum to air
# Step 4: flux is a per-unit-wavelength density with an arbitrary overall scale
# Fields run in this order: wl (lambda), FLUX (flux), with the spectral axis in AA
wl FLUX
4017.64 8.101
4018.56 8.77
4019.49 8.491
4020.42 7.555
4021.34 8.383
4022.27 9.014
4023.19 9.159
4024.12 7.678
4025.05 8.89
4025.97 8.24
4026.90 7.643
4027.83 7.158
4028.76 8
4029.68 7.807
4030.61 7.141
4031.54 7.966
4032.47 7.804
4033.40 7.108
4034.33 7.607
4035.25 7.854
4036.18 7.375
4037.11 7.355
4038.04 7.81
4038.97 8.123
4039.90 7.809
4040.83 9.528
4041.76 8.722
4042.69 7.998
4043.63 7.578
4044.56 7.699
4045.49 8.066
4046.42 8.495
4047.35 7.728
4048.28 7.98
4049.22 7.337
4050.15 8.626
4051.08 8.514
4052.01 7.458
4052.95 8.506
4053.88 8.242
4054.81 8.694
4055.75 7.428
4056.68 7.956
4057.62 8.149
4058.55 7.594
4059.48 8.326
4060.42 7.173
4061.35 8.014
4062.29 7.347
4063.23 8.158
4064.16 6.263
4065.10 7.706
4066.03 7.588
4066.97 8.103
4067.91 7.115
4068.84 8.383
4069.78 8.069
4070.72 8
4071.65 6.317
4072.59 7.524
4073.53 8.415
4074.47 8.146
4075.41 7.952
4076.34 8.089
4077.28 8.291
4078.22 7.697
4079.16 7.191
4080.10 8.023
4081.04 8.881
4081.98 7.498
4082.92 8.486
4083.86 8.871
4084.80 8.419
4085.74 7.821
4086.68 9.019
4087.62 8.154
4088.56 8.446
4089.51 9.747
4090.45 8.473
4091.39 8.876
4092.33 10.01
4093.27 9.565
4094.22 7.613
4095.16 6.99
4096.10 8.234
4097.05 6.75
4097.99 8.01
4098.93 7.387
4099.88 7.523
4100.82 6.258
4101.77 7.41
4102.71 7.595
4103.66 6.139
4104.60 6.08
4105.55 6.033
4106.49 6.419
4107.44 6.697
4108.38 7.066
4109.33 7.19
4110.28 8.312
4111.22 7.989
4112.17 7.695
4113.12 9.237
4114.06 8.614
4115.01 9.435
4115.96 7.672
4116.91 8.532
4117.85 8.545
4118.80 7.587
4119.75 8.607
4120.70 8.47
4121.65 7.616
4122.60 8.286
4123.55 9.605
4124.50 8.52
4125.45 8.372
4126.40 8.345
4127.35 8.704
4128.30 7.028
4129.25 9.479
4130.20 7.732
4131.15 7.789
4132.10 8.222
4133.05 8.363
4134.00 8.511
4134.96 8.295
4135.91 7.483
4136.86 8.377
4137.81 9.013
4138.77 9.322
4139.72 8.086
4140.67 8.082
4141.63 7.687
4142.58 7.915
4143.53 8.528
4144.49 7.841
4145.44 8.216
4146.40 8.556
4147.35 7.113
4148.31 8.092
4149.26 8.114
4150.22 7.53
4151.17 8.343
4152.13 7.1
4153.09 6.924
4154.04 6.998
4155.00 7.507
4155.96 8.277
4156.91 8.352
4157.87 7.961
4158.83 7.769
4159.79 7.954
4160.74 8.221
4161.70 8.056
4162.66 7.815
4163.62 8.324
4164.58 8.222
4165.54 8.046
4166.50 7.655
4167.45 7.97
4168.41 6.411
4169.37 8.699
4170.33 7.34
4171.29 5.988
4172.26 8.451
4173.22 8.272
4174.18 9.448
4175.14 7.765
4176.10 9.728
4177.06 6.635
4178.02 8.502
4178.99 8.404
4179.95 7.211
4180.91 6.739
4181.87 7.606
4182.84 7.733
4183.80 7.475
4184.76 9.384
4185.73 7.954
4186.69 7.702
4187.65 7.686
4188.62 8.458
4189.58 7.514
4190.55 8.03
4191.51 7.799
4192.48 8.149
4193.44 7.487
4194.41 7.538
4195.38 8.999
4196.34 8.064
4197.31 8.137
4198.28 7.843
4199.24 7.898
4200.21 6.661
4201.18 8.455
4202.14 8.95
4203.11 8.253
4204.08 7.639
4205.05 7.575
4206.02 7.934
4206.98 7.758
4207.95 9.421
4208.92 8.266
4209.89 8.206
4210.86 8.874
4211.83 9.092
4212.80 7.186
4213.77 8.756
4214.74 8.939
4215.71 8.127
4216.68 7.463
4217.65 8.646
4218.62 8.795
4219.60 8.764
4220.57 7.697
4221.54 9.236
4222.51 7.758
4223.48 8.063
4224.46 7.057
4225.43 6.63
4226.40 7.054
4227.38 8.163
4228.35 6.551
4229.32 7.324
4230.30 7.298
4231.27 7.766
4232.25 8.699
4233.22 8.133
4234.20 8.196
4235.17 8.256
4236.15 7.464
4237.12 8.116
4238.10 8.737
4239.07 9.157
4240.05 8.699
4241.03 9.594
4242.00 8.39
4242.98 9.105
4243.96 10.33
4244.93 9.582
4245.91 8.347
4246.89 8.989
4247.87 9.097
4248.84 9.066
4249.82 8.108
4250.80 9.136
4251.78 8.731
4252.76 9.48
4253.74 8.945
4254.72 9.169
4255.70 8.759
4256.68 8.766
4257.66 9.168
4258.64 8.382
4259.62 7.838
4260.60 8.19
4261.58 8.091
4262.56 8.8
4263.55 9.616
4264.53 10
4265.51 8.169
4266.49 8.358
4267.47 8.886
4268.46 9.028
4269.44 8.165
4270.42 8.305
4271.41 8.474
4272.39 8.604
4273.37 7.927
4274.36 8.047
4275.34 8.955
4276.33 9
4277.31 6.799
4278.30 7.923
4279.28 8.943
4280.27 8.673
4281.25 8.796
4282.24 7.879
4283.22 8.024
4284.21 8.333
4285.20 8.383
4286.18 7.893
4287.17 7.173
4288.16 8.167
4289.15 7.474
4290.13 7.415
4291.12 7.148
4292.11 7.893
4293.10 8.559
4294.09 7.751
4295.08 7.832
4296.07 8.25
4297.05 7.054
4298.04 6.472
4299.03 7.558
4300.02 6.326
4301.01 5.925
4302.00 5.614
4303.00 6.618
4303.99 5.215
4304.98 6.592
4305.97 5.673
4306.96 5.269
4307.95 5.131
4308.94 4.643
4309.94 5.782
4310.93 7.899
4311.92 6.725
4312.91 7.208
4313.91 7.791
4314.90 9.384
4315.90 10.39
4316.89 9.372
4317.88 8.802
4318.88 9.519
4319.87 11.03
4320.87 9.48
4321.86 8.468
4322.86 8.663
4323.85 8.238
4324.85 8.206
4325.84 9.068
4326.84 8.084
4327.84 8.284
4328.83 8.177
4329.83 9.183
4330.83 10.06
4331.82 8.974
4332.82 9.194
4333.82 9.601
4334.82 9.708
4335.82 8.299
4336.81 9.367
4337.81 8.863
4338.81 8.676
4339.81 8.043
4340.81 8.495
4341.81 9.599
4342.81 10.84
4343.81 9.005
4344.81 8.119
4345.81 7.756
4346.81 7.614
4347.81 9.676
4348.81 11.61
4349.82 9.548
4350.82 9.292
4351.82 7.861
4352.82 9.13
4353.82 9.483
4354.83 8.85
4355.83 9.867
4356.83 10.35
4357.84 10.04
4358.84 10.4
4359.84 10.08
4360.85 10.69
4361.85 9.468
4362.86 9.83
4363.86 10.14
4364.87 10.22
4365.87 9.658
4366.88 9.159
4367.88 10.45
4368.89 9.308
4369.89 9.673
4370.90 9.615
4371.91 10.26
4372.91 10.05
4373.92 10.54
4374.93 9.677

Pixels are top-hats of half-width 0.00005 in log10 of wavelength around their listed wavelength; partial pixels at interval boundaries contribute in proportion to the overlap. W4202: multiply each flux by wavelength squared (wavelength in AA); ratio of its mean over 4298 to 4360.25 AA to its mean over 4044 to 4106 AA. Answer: 1.21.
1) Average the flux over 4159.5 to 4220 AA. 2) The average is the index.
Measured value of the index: 8.05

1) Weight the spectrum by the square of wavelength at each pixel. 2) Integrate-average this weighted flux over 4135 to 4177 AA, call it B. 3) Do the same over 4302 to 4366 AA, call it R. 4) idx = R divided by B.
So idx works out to 1.2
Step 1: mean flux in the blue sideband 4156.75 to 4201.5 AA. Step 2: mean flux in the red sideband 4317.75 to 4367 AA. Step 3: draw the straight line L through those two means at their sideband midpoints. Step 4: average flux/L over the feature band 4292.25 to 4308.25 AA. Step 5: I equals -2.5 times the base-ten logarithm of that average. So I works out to 0.32 mag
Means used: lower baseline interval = 7.92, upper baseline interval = 9.26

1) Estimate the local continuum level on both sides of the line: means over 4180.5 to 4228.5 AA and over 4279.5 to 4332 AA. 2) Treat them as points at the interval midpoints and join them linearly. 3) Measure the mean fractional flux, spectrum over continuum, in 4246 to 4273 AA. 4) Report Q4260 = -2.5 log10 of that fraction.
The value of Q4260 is -0.11 mag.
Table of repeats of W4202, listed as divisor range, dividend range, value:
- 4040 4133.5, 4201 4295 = 1.13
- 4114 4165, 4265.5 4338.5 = 1.06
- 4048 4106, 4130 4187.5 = 1.05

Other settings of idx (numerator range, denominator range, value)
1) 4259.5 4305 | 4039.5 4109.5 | 1.11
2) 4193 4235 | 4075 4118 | 1.07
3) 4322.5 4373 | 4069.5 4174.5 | 1.30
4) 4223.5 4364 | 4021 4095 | 1.17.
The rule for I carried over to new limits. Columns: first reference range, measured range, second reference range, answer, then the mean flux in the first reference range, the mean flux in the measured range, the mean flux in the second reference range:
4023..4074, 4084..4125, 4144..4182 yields -0.015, 7.87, 7.98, 7.86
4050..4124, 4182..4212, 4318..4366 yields 0.056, 7.93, 8.08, 9.26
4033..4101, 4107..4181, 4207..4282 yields 0.018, 7.99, 8.05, 8.46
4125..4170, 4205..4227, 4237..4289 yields 0.030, 8.03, 8.15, 8.62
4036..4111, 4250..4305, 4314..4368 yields 0.110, 7.86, 8.07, 9.29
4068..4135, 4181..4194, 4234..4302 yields 0.040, 8.01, 7.88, 8.34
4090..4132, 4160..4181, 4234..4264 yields 0.049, 7.92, 7.93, 8.79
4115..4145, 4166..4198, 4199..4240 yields 0.036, 8.3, 7.91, 8.08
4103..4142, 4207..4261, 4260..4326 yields -0.064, 8.03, 8.43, 7.9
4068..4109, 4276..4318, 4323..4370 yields 0.209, 7.82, 7.42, 9.28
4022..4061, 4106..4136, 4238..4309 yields -0.017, 7.98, 8.15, 8.09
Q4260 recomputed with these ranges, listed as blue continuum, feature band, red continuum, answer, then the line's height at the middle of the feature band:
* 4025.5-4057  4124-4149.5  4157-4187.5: -0.04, 7.92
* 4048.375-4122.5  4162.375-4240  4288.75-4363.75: 0.02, 8.14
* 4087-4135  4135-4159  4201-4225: 0.02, 8.1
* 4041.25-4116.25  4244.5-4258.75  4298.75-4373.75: -0.06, 8.43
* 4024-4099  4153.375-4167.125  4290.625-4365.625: 0.03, 8.17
